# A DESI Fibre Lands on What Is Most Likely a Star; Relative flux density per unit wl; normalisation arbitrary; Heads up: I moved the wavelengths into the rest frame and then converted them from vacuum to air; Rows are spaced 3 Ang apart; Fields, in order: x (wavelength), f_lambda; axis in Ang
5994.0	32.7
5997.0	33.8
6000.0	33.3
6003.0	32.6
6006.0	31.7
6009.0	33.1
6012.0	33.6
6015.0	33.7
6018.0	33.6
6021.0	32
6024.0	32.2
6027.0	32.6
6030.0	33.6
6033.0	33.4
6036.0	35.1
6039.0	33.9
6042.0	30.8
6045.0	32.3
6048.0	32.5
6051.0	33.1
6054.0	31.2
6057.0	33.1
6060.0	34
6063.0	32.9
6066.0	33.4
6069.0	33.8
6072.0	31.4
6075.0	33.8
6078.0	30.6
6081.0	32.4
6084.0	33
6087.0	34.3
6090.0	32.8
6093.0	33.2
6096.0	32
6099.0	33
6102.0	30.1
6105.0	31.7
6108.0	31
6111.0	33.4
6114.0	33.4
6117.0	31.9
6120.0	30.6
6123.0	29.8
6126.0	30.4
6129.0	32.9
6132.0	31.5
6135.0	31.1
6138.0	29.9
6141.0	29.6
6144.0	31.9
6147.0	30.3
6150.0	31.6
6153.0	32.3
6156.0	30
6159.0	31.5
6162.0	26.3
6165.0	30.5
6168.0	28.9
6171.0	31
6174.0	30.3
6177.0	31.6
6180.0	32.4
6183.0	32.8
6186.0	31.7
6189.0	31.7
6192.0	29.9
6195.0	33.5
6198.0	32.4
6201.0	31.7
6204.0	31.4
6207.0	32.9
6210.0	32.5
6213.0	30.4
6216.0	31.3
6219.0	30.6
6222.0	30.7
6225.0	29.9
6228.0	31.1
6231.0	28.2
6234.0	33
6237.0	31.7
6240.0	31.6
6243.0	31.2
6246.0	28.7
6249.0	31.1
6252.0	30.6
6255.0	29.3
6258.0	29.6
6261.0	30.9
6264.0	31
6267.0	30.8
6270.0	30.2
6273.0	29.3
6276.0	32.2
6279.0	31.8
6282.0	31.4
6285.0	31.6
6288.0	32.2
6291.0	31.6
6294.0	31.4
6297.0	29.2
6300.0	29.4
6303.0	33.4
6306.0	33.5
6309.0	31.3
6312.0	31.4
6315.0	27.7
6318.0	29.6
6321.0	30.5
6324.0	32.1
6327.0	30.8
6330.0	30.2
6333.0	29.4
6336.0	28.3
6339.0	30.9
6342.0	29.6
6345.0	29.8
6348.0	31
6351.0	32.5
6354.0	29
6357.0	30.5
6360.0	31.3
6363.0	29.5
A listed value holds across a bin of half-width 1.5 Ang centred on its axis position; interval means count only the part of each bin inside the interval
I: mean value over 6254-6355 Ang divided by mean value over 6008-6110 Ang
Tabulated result 0.9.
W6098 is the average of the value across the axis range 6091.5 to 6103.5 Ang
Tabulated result 32.1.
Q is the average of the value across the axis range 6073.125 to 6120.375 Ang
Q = 32.4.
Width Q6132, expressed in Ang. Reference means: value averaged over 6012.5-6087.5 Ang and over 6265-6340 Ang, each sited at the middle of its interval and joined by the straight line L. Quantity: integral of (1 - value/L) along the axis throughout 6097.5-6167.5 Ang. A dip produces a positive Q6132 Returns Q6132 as 2.55 Ang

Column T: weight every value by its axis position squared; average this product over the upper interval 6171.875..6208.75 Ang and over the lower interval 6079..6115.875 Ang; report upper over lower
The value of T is 1.0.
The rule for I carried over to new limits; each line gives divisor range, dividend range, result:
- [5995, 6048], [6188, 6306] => 0.94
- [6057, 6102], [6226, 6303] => 0.94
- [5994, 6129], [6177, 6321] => 0.95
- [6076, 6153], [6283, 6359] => 0.97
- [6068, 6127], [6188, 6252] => 0.97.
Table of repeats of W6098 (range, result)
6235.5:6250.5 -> 30.9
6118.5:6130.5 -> 30.9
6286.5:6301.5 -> 30.8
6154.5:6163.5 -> 29.3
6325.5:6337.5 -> 29.7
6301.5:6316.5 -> 31.5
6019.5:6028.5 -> 32.3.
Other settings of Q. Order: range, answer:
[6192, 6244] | 31.4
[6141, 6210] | 31.2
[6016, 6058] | 32.8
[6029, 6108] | 32.7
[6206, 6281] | 30.8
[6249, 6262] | 30.2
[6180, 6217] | 31.9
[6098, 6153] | 31.4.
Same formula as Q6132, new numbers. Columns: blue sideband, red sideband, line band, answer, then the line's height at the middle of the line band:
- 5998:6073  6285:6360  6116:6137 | 0.7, 32.2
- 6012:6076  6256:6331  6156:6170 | 1.1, 32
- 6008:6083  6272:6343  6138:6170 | 1.7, 32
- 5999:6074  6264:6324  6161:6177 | 1.1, 31.9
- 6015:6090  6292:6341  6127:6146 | 0.6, 32.2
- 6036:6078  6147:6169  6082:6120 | -0.9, 31.7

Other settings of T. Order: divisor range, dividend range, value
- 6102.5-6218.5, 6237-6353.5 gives 1.03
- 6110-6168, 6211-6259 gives 1.02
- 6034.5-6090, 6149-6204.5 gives 0.98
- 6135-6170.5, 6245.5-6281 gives 1.04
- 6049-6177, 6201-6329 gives 1.03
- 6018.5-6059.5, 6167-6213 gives 1.01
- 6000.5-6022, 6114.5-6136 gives 0.99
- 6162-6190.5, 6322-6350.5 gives 1.03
